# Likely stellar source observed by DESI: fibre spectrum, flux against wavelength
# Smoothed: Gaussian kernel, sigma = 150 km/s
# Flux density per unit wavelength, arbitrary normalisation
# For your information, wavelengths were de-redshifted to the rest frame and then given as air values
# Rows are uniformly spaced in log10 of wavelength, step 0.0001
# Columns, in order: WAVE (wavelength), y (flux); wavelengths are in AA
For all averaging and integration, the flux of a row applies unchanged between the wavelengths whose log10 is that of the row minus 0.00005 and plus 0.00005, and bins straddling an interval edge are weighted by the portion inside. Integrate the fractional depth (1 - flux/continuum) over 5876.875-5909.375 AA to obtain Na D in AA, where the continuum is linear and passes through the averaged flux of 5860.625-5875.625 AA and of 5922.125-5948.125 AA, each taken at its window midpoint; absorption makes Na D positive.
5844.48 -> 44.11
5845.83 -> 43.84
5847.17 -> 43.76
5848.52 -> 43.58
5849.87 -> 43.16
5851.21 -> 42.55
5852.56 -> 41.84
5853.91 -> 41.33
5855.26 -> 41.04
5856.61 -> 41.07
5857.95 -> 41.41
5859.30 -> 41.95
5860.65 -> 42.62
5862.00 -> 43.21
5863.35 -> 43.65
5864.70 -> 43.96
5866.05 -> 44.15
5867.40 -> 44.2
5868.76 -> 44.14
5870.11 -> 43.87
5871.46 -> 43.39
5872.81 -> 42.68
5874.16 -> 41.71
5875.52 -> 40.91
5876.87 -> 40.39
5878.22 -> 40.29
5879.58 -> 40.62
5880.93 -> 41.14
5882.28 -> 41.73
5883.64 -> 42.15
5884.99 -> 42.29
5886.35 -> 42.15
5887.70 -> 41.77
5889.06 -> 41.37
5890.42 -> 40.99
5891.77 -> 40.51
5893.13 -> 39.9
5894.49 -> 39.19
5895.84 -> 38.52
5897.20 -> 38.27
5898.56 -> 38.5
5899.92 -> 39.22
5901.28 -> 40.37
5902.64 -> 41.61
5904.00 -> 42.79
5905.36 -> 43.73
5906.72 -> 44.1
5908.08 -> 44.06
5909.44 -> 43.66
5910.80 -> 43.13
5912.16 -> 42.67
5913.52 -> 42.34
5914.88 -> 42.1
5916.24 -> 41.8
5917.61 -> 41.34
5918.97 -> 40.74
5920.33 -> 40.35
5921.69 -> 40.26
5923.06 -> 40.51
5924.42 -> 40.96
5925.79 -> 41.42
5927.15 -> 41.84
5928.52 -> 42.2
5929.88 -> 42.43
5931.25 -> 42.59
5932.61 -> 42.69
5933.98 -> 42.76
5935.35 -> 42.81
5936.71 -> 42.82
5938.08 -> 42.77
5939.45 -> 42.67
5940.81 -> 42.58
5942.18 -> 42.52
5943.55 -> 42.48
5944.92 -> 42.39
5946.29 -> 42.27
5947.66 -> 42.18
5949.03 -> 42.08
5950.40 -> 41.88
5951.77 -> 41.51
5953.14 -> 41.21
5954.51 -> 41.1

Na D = 1.3 AA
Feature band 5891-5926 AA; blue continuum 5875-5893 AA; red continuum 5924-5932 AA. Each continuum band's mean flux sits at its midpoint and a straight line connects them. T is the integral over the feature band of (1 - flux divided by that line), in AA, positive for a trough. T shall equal 0.3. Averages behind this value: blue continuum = 41.2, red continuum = 41.9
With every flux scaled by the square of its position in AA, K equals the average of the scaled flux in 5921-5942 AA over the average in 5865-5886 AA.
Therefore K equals 1.0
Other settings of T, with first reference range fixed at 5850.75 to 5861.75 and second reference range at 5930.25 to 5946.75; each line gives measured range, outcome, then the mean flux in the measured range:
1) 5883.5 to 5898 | 0.5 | 40.6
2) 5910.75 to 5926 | 0.4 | 41.4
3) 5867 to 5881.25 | -0.1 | 42.1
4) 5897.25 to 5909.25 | 0.2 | 41.7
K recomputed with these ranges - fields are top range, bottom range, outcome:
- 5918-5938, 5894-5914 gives 1.01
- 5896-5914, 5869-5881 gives 1.01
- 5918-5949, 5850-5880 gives 1.02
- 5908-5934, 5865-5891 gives 1.01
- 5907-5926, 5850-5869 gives 1.00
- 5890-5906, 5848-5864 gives 0.97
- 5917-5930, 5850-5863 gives 1.00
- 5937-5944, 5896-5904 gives 1.09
